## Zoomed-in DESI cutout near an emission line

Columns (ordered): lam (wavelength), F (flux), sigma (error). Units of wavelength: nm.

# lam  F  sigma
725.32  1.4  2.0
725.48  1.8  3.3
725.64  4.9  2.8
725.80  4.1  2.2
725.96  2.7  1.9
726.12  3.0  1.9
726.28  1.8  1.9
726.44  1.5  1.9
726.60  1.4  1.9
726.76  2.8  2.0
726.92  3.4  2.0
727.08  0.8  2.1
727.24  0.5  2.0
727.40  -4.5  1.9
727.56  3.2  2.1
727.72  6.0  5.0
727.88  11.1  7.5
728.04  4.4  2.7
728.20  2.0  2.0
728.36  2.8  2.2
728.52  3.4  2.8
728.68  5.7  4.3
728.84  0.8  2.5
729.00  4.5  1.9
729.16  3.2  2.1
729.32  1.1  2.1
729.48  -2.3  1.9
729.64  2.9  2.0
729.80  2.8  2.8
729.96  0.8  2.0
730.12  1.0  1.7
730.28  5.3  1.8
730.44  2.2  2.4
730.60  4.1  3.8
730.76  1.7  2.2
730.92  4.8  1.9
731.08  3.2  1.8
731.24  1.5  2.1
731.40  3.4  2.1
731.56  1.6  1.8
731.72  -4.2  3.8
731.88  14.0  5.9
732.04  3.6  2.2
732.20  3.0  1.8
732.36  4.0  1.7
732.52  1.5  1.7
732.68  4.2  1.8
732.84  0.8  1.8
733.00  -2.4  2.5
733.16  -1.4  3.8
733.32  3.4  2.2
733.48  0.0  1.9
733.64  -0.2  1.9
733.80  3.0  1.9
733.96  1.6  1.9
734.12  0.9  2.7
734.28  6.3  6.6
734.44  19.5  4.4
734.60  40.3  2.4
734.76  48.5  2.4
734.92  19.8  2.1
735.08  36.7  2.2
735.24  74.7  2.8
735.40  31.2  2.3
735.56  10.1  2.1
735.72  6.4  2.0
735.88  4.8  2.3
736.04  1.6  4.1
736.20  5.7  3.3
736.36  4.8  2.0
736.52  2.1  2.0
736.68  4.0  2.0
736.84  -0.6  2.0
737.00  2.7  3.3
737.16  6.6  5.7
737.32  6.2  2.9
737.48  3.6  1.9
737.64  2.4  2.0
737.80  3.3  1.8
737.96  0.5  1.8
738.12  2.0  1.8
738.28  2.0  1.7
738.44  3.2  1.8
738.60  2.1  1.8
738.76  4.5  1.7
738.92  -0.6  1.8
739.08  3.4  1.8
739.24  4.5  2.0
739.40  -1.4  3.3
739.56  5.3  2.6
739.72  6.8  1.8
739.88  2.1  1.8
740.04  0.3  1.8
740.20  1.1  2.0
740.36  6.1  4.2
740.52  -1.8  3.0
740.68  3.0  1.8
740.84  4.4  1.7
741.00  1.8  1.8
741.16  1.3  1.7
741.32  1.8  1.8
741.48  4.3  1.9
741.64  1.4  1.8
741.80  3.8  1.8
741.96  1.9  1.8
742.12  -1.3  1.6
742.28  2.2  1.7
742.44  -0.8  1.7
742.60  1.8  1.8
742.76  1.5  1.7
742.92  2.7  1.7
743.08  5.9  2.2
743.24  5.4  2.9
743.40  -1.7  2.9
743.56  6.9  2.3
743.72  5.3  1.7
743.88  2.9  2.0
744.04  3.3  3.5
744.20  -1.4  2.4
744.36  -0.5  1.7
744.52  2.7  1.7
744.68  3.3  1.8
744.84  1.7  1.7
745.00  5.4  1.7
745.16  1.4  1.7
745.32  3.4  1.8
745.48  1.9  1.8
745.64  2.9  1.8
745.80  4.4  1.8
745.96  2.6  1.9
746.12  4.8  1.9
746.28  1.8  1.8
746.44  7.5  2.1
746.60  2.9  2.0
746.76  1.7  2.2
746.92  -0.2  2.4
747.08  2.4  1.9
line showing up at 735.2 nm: [O II]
